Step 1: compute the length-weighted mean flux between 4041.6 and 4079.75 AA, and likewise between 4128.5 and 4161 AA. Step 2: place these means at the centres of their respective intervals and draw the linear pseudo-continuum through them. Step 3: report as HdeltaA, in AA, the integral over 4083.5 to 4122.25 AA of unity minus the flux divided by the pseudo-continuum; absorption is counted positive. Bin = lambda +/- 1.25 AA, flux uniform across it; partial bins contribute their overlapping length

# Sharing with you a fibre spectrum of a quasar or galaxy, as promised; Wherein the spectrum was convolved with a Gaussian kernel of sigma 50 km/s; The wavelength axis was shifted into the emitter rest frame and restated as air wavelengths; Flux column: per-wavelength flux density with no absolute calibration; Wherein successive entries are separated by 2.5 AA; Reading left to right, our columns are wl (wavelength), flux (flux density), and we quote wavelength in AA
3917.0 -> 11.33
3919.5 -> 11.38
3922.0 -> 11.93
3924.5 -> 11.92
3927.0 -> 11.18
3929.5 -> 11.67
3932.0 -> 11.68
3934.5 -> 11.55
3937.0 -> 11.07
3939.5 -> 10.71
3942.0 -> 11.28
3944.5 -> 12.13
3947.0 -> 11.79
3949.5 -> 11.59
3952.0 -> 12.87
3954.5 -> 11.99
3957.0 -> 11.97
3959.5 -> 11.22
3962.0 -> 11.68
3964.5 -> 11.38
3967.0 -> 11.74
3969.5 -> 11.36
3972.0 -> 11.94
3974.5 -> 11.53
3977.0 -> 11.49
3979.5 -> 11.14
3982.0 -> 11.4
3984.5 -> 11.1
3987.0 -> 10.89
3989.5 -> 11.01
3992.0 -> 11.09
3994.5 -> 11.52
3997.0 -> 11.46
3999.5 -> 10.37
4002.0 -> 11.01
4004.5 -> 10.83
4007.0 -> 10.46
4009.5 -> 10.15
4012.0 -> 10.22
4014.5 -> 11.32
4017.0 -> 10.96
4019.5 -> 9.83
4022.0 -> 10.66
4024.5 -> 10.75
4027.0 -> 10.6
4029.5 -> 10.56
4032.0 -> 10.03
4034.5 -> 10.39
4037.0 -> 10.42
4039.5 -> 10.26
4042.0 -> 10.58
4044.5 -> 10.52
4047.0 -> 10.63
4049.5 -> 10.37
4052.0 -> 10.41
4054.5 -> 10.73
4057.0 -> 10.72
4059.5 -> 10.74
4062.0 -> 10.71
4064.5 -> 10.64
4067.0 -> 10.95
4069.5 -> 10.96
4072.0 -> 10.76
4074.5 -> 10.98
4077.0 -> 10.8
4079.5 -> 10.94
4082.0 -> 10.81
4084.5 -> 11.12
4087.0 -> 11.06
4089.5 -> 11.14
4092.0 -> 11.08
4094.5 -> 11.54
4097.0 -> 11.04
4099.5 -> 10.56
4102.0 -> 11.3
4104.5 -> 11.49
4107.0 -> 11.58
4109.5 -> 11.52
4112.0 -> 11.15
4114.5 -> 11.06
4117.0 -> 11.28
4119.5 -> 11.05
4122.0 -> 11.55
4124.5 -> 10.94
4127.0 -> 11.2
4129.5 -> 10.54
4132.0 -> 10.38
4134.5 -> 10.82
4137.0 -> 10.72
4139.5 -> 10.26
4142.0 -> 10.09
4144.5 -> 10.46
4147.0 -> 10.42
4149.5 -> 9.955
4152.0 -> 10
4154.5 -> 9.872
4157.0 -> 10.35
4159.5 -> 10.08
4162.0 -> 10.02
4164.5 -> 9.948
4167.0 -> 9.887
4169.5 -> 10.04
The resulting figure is -2.6 AA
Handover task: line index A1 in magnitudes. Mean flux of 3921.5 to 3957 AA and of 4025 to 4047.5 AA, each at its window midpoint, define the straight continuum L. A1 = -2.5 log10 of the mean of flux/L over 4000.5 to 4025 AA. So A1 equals 0.01 mag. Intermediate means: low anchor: 11.7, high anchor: 10.4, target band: 10.6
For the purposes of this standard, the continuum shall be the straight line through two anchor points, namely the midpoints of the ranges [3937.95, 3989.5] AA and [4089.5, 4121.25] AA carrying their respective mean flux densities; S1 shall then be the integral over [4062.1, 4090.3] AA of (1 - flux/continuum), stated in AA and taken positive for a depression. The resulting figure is 0.9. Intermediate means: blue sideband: 11.5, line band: 10.9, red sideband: 11.2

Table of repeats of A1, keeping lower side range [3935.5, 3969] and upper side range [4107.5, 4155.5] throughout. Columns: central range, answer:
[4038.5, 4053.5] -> 0.07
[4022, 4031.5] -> 0.07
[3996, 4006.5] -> 0.05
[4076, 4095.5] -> -0.01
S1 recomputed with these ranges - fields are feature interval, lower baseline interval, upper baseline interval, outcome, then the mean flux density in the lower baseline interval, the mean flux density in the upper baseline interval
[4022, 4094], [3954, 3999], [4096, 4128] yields 3.70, 11.4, 11.2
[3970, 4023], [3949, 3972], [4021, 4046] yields 0.75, 11.8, 10.5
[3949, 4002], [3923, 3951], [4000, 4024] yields -1.91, 11.5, 10.6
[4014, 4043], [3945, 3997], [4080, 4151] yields 2.03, 11.5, 10.9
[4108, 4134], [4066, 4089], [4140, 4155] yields -1.53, 10.9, 10.2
